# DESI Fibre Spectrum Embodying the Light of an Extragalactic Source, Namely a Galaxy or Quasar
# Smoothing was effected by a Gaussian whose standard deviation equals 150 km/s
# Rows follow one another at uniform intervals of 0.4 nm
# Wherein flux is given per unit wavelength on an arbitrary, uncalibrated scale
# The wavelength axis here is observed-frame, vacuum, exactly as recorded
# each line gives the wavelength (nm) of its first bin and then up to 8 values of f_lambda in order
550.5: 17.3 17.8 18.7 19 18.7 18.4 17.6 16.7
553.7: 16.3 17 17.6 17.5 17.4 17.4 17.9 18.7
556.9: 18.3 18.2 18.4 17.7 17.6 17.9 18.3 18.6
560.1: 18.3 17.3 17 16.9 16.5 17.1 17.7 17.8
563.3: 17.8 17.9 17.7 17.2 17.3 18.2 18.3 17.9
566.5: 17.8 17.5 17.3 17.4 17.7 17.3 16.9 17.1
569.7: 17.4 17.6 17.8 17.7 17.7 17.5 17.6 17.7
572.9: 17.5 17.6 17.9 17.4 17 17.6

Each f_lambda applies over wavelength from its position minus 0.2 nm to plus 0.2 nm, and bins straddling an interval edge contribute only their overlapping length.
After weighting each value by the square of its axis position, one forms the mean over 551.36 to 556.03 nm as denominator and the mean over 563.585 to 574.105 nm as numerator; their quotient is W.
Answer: 1.05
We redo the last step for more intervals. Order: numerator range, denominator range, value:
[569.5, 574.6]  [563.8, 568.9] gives 1.02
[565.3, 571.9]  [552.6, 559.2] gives 1.04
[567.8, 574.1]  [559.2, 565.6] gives 1.03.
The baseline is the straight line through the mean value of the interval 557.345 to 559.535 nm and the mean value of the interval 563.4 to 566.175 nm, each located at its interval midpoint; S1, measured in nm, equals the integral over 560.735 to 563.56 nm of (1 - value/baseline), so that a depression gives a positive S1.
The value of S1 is 0.09 nm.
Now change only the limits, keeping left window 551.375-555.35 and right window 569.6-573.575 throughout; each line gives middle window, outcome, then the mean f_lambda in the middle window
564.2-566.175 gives -0.015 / 17.8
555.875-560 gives -0.118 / 18.2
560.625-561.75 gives 0.049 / 16.9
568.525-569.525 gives 0.032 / 17.1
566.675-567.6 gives 0.012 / 17.4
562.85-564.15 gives -0.013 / 17.8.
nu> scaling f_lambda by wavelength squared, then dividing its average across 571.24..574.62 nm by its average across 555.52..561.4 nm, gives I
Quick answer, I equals 1.0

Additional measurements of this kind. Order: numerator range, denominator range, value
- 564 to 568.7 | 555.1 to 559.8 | 1.01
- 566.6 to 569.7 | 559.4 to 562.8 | 1.02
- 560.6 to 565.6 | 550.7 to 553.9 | 1.01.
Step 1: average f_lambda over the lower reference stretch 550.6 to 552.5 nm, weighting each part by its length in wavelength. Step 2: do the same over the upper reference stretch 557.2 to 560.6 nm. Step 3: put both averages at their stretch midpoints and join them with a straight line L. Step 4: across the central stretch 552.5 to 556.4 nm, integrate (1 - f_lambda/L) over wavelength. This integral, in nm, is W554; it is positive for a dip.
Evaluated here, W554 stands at 0.20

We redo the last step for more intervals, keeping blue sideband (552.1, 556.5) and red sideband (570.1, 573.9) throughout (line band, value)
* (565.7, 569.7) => 0.03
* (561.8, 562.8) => 0.01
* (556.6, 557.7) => -0.05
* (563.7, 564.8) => 0.00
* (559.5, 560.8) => -0.03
